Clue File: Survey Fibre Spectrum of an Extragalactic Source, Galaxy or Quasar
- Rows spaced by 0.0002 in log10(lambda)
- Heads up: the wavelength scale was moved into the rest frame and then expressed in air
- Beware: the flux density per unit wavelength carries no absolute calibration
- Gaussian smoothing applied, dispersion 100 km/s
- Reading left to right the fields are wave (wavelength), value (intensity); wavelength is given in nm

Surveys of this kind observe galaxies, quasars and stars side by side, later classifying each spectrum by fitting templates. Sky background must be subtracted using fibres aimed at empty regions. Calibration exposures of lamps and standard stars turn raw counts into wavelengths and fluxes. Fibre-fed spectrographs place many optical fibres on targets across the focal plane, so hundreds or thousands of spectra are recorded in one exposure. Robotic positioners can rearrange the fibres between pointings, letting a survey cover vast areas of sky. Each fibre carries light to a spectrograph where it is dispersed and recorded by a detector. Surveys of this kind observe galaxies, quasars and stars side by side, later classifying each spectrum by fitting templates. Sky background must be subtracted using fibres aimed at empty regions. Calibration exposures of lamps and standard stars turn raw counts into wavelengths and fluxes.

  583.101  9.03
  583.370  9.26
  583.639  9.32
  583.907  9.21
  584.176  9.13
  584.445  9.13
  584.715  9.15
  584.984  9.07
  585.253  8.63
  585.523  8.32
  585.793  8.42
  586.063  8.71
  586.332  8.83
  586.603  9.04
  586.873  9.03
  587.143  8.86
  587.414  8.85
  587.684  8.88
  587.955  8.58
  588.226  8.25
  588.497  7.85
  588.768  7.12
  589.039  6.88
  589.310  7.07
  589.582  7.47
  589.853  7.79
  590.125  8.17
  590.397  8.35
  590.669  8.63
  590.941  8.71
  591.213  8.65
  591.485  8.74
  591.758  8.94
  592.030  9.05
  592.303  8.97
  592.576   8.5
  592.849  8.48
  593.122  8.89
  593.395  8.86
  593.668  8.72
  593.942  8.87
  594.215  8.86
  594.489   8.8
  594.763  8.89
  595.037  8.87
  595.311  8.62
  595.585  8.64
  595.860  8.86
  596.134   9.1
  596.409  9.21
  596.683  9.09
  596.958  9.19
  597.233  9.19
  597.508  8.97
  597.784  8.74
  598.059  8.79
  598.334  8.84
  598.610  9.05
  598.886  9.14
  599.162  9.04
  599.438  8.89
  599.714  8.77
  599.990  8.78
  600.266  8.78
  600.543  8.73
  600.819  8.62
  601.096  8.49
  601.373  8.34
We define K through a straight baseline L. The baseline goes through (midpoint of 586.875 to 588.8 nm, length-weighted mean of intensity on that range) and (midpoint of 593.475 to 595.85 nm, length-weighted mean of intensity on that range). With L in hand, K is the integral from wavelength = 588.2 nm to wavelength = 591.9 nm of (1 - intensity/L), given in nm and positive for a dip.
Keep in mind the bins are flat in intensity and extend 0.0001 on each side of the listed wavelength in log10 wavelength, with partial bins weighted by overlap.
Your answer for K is 0.227 nm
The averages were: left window 8.45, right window 8.79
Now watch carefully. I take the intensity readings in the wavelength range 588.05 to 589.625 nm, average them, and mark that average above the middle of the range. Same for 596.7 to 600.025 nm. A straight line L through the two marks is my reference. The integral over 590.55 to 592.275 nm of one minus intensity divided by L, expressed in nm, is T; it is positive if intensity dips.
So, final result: -0.204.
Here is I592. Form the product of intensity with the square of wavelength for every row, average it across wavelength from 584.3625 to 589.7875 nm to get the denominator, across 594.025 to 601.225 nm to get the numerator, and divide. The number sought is 1.10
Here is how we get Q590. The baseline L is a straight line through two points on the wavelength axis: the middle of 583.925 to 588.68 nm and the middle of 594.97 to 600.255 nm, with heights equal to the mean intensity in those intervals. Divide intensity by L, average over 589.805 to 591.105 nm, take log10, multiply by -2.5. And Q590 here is 0.06 mag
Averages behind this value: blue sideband 8.74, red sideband 8.93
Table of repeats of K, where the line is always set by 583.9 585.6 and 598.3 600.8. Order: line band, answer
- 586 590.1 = 0.34 nm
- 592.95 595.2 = 0.02 nm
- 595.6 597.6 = -0.04 nm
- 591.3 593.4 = 0.03 nm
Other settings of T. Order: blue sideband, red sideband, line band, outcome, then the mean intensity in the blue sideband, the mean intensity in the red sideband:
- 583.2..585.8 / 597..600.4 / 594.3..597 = 0.01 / 8.99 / 8.92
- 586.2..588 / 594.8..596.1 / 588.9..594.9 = 0.24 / 8.88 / 8.79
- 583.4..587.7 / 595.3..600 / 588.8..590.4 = 0.25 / 8.92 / 8.95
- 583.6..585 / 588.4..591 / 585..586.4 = 0.03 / 9.17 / 7.78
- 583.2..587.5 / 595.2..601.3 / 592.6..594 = 0.03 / 8.94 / 8.88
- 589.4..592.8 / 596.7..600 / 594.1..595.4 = -0.01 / 8.48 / 8.96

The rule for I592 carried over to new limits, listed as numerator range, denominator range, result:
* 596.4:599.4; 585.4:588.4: 1.08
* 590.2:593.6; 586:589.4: 1.06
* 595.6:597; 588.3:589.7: 1.27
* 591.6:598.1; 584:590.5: 1.08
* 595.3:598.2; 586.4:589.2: 1.11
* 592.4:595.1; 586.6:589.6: 1.10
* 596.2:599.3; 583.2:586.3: 1.05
